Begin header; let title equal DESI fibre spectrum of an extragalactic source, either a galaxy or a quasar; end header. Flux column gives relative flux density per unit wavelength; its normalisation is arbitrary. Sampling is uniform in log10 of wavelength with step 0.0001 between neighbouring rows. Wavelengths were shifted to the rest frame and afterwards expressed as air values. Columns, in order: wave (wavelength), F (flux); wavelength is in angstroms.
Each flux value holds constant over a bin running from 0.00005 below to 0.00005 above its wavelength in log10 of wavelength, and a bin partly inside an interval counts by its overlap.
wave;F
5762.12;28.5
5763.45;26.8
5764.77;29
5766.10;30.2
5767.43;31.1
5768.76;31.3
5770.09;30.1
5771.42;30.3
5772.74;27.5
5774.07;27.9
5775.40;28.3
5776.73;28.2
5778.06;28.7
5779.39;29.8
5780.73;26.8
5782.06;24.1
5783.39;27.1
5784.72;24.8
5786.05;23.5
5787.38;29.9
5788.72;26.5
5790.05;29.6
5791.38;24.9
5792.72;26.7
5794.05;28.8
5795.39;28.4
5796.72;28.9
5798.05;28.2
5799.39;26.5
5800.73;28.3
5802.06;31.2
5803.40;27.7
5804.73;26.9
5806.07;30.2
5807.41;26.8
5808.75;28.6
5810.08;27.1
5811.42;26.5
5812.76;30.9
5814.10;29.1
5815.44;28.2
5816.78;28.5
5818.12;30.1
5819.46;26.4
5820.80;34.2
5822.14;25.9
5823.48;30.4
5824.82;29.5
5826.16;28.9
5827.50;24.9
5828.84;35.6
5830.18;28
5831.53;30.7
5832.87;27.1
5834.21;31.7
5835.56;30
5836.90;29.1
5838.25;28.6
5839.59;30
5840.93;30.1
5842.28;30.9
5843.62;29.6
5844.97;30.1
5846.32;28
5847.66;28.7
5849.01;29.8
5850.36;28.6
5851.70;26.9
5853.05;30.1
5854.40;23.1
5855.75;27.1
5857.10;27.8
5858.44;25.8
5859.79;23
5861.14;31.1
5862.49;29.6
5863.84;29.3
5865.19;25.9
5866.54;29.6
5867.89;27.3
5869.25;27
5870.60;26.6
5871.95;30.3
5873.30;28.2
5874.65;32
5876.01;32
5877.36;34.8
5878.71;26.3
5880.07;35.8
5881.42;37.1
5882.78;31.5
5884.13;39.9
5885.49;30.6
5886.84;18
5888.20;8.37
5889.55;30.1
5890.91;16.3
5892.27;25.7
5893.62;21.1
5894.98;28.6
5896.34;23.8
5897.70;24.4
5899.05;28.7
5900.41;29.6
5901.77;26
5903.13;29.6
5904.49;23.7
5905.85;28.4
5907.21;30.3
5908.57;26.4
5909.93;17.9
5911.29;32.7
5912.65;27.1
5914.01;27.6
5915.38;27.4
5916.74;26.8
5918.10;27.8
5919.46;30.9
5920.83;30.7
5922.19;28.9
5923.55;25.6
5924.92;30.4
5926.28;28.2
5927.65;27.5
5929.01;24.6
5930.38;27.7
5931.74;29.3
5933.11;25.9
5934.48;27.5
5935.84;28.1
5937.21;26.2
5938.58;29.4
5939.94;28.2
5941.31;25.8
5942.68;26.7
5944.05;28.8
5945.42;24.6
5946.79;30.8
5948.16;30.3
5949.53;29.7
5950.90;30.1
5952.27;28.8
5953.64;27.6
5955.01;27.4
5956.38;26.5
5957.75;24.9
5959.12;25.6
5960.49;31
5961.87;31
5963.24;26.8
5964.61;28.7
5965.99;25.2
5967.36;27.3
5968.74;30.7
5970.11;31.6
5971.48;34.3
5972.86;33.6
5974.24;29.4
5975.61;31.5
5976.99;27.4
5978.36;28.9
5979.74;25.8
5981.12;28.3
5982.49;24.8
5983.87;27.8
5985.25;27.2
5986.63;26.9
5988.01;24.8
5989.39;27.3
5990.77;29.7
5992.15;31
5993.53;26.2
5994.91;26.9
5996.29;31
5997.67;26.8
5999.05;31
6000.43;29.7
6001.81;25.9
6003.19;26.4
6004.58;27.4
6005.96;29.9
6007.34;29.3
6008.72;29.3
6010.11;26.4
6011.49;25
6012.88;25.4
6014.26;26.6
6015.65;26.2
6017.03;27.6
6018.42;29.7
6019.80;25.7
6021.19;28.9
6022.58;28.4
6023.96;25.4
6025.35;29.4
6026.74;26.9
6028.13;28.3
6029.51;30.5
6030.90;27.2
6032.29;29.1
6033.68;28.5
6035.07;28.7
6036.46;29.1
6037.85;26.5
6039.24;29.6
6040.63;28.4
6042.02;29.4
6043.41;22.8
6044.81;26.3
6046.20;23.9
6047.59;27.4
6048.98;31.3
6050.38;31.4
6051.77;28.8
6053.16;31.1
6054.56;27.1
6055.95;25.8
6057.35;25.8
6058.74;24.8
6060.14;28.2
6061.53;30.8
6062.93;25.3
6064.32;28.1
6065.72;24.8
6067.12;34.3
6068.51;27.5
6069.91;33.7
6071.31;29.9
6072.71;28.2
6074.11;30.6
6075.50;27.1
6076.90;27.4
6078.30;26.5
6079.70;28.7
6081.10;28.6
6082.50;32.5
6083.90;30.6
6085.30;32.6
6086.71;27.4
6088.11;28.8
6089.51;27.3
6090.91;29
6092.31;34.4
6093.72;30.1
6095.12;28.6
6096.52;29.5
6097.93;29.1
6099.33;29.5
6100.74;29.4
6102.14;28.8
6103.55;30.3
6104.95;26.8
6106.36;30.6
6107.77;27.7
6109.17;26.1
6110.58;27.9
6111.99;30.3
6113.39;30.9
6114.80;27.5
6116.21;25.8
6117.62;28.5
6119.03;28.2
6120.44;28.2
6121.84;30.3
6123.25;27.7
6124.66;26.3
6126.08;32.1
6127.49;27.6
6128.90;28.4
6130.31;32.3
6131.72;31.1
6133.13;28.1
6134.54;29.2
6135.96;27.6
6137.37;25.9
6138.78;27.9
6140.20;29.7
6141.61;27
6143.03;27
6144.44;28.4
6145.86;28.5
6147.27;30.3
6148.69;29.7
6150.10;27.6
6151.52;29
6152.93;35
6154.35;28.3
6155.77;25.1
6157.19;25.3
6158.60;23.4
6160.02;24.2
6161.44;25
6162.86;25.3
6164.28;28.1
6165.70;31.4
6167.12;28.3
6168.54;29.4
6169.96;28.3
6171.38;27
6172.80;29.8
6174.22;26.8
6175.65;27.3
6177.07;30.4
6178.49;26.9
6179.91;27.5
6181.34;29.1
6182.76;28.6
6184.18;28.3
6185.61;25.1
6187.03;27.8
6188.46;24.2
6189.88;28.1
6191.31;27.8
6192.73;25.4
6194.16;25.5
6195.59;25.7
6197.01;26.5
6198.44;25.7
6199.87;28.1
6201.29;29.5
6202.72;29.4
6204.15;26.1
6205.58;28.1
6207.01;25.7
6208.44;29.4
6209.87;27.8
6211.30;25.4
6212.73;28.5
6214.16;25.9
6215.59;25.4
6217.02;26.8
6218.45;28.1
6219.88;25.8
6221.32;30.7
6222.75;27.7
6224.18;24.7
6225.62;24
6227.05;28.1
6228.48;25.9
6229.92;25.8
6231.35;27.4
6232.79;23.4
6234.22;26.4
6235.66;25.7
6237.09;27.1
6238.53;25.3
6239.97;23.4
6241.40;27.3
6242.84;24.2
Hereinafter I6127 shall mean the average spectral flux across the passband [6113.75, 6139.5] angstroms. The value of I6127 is 28.5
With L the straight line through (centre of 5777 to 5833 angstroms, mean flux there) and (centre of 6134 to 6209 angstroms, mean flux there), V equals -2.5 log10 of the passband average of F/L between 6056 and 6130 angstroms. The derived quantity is -0.04 mag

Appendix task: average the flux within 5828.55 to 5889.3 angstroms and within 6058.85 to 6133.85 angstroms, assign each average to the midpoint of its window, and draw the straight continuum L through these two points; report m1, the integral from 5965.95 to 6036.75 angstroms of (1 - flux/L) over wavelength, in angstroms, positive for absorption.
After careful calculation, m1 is 1.8 angstroms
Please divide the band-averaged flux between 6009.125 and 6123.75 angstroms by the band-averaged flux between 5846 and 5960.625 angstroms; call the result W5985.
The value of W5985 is 1.02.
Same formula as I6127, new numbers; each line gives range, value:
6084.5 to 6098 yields 29.7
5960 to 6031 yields 28.2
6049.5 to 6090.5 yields 28.8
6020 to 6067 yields 27.9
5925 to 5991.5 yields 28.2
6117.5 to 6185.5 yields 28.2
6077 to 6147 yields 28.9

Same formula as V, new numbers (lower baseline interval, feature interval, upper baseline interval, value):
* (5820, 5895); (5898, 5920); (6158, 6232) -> 0.03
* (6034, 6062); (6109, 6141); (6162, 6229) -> -0.04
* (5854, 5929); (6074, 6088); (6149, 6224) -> -0.06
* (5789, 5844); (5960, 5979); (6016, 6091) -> -0.05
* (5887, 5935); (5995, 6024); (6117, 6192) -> -0.03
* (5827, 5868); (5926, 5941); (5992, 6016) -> 0.03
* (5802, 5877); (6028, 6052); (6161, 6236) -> -0.01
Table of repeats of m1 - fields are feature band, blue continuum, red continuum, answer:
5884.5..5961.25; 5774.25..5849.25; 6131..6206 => 3.6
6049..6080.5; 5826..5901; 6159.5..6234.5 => -1.1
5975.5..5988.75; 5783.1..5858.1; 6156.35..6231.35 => 0.3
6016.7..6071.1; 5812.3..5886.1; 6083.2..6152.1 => 1.7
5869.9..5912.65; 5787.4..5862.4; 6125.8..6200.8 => 1.3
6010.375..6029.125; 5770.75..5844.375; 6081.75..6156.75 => 1.0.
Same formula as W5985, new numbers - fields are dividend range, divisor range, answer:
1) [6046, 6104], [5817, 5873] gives 1.01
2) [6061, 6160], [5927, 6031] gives 1.03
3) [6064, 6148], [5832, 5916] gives 1.04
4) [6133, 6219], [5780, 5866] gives 0.97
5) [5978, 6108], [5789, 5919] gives 1.00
